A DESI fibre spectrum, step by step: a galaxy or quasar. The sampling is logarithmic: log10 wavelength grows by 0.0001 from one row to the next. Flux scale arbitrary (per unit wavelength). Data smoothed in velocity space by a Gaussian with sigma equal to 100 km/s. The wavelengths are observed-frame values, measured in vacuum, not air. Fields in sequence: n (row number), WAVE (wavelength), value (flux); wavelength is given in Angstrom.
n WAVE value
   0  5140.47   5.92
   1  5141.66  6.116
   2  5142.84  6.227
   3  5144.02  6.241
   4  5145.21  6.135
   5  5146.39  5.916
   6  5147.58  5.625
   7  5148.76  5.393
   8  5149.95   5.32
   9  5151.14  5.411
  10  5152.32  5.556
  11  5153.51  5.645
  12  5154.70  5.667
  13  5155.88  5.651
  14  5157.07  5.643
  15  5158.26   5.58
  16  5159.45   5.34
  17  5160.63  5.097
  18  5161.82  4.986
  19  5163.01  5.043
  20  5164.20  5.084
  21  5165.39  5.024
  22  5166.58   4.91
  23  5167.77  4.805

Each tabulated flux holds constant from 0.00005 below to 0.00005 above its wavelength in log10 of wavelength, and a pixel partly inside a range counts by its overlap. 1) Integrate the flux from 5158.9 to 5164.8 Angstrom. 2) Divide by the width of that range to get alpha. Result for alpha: 5.11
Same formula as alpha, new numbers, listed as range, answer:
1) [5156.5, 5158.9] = 5.6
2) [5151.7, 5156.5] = 5.63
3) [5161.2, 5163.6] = 5.01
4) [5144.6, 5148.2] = 5.89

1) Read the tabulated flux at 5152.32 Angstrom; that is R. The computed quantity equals 5.556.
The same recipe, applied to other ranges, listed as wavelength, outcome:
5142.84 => 6.227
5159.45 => 5.34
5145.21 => 6.135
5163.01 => 5.043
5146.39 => 5.916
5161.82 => 4.986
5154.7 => 5.667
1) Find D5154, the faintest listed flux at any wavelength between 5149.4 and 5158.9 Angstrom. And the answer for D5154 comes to 5.32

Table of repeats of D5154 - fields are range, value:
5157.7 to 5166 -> 4.986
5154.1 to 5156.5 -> 5.651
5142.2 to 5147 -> 5.916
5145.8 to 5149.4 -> 5.393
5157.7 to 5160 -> 5.34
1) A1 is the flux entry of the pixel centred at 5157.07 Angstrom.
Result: 5.643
